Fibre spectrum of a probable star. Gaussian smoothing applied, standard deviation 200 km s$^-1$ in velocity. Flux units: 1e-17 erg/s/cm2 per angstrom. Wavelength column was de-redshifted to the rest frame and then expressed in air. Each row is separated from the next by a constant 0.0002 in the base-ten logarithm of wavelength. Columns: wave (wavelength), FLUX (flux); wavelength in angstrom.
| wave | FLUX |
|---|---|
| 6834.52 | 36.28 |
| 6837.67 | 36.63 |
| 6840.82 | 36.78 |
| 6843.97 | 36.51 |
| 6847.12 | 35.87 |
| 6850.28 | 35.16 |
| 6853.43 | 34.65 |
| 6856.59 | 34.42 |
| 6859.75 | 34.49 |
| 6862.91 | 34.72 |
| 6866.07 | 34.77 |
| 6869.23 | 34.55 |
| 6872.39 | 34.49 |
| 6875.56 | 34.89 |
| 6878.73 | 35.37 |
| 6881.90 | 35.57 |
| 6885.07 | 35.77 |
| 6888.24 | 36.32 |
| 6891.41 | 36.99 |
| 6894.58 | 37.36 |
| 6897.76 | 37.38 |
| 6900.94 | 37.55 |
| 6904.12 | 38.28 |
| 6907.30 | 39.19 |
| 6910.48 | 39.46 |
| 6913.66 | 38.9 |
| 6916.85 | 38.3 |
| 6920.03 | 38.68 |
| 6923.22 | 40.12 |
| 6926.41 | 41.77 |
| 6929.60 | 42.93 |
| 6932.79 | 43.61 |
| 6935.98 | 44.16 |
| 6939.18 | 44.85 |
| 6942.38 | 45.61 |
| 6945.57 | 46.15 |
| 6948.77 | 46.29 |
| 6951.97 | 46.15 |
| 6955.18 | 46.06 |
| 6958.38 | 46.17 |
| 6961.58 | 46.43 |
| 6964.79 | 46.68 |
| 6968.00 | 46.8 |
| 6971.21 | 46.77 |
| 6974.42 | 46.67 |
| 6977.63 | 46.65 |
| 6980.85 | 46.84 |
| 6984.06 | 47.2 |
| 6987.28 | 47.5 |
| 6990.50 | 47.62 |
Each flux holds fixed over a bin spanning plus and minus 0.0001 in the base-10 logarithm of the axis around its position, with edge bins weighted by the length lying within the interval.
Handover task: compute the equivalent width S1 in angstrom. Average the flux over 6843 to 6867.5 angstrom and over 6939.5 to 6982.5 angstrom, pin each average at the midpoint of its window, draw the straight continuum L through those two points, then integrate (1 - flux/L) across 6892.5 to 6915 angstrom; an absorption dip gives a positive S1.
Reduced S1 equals 1.1 angstrom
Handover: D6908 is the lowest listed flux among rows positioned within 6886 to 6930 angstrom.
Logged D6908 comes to 36.32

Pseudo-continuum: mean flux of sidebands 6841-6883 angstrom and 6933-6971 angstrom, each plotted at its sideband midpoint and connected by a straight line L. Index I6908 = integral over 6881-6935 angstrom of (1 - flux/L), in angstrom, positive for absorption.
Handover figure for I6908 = 2.39 angstrom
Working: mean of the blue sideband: 35.1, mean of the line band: 38.8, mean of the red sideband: 45.9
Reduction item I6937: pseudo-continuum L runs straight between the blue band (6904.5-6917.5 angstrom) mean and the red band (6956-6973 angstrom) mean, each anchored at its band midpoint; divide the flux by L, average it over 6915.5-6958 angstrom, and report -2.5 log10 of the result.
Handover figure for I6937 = -0.023 mag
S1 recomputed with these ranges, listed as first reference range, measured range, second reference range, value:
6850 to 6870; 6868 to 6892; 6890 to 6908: 0.5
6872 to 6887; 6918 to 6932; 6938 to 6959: 0.4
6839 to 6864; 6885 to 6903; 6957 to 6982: 1.1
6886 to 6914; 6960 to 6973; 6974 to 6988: -0.4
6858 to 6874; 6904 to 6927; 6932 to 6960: 1.1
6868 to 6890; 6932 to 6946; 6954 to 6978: -0.6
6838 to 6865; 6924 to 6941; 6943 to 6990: 0.0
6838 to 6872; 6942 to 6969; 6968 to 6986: -0.9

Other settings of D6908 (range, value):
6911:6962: 38.3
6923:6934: 40.12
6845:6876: 34.42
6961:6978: 46.43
